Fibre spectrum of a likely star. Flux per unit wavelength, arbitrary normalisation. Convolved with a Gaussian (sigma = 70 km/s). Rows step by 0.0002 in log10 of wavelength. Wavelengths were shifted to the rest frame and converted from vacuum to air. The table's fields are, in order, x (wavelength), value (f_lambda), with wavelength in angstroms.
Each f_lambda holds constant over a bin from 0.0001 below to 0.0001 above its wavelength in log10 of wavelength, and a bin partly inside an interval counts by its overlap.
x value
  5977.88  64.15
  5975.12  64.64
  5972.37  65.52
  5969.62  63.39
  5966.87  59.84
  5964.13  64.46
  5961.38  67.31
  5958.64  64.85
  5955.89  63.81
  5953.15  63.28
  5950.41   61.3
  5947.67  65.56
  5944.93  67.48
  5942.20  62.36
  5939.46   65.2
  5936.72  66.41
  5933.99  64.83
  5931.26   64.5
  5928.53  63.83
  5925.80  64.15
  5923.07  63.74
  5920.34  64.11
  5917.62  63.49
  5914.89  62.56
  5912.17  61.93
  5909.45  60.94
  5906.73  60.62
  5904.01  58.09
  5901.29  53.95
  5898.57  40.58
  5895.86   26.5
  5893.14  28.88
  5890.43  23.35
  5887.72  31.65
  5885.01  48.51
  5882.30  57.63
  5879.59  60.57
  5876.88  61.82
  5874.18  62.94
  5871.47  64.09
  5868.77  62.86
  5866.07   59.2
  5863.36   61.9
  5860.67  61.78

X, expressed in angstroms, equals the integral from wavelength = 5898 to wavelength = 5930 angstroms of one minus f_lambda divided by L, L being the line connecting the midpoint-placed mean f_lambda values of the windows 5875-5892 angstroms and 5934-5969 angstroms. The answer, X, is -3.0 angstroms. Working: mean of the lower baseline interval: 47.5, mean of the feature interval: 60.3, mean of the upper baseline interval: 64.3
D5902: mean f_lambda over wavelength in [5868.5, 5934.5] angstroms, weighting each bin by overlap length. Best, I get 54.8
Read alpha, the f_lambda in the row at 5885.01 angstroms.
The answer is 48.51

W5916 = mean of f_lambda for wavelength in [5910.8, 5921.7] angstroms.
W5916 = 63.1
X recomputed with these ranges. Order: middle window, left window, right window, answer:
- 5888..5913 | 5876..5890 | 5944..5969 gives 3.9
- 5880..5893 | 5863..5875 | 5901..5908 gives 4.2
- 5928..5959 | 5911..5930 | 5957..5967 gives -0.2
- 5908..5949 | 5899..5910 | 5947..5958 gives -2.7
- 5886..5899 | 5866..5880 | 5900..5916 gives 6.6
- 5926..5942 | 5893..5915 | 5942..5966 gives -1.5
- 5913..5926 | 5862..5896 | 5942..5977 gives -1.3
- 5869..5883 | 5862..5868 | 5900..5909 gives -0.4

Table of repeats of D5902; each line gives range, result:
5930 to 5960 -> 64.5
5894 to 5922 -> 54.9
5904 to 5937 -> 63.1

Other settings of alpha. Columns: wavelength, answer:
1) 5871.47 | 64.09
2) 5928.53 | 63.83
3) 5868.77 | 62.86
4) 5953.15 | 63.28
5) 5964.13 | 64.46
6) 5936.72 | 66.41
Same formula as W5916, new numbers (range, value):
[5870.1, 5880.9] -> 62.4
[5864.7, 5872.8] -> 62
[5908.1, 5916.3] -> 61.8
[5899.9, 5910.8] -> 58.3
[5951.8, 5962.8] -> 64.8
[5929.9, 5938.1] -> 65.2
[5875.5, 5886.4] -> 57.1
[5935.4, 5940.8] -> 65.7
